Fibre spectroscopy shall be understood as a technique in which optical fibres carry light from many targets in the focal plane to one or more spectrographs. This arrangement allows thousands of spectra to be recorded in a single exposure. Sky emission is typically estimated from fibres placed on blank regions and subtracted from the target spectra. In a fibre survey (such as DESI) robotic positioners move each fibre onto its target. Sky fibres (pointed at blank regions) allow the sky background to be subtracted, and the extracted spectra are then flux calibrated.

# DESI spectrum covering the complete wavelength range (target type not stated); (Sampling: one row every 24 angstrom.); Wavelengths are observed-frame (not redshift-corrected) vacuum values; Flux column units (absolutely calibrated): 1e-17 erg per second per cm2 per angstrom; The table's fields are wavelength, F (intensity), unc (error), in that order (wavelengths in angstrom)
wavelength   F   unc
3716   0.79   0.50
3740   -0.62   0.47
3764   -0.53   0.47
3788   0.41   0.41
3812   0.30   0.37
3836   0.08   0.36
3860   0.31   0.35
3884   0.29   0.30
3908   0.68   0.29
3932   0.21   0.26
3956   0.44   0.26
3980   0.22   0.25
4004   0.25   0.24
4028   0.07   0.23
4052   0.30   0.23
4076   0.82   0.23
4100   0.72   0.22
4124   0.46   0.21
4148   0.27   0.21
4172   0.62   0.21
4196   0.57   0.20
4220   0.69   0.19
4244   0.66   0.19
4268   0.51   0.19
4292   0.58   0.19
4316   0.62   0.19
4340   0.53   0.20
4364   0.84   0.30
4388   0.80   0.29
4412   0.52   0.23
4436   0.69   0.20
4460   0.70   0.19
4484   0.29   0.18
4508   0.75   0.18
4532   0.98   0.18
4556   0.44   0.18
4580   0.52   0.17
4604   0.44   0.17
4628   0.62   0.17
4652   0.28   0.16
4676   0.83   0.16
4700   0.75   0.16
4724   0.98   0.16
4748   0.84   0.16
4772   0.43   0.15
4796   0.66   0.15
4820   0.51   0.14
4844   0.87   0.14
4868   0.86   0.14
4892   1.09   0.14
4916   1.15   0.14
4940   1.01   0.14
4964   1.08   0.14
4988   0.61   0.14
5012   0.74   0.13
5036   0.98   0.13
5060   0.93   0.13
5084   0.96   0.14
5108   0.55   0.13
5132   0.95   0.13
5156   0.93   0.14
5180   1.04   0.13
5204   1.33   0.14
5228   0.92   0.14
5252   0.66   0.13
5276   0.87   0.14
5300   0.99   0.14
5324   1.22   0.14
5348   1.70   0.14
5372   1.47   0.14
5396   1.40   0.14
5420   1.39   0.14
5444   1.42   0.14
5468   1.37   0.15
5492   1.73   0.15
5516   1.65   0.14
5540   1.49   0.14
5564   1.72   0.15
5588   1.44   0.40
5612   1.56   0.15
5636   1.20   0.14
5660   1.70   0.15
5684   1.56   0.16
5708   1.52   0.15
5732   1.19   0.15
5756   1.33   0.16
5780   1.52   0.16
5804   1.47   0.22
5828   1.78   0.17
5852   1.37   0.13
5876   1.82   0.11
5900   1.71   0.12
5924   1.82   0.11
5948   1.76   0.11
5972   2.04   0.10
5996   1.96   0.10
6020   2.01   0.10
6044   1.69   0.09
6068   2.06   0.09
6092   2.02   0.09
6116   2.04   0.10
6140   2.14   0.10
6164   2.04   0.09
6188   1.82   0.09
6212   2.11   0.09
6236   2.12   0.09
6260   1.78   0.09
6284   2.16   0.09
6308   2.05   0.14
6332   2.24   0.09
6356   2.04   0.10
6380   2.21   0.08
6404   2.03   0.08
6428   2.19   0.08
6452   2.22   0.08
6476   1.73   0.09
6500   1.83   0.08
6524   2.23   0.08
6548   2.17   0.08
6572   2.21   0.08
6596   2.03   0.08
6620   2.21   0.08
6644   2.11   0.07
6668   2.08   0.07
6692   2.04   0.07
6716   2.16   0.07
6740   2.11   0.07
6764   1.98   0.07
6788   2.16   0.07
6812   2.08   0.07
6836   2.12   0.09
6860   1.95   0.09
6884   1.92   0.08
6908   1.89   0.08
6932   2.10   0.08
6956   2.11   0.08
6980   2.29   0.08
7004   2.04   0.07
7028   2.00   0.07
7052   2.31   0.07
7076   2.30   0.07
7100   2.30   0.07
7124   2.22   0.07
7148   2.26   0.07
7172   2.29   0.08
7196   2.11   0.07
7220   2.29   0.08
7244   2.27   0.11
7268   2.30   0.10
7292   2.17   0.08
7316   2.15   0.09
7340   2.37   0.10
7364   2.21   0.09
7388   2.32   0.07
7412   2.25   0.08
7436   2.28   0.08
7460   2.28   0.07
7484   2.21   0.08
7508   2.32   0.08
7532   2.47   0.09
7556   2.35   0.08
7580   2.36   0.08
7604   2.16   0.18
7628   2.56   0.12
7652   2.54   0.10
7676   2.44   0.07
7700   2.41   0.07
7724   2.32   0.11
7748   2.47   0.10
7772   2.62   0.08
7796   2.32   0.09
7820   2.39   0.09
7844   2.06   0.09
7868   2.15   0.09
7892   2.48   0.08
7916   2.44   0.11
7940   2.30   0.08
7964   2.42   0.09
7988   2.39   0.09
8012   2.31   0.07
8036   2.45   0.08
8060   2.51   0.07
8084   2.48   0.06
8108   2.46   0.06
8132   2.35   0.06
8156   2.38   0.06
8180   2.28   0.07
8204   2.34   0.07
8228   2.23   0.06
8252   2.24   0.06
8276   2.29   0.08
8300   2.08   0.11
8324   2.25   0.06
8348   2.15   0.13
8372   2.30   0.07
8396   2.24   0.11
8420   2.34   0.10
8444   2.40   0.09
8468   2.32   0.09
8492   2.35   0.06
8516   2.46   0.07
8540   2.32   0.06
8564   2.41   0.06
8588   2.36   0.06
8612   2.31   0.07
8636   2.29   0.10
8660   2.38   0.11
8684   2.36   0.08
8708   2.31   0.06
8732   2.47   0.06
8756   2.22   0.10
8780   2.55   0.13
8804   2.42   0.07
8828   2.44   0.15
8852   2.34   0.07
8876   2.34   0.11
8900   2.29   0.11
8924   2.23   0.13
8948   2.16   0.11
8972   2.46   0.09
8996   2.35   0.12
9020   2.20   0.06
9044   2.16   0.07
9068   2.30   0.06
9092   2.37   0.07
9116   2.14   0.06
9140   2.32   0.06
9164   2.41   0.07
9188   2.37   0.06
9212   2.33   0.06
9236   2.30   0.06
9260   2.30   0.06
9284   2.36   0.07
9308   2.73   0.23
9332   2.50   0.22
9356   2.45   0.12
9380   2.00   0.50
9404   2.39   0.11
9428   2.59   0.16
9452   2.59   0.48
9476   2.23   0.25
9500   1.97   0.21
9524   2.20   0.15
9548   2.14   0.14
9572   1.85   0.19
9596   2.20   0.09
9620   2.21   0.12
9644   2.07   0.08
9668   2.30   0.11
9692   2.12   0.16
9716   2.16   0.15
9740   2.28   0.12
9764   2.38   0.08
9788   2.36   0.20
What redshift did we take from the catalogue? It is 0.33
